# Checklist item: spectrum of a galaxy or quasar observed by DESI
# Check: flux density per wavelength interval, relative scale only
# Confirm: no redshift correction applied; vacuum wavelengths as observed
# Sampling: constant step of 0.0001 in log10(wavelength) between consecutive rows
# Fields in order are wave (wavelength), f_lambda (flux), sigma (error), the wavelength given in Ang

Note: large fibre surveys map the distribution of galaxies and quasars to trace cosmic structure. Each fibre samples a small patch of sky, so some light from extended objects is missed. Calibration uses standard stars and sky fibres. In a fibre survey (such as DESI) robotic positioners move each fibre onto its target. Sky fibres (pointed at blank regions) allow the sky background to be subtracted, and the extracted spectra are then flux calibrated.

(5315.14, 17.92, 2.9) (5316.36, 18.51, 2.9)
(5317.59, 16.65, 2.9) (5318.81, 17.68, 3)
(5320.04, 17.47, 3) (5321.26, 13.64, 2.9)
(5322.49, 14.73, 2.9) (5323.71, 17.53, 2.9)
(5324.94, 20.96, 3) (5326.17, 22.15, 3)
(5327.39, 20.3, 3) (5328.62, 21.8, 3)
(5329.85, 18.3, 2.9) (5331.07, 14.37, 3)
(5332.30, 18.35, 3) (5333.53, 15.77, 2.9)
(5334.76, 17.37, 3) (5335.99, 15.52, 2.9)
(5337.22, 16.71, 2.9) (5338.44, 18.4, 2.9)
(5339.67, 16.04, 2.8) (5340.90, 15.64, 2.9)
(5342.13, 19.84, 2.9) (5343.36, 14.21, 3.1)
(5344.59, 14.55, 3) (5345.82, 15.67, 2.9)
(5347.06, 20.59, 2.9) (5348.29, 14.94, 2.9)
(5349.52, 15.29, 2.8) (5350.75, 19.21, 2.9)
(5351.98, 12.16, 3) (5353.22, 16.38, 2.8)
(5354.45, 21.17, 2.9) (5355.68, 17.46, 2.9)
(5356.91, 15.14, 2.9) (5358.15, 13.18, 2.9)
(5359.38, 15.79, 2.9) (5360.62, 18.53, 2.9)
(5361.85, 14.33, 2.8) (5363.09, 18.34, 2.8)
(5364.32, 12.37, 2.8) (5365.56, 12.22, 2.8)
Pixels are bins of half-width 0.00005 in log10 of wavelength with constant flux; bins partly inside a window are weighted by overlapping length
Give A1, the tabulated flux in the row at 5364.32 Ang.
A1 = 12.37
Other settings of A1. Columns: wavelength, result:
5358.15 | 13.18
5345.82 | 15.67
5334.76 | 17.37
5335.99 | 15.52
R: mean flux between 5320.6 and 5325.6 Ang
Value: 16.8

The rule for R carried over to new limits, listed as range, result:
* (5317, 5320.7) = 17.2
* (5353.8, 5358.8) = 16.7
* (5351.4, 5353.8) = 14.2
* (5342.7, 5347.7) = 16.3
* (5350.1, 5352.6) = 15.7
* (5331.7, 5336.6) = 16.7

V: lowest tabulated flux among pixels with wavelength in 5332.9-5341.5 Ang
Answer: 15.52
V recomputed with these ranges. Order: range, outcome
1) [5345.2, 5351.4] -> 14.94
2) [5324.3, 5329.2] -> 20.3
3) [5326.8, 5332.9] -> 14.37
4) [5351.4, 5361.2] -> 12.16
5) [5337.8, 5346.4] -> 14.21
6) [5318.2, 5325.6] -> 13.64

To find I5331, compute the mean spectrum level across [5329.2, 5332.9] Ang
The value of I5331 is 17.1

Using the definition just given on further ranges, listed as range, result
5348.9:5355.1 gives 16.9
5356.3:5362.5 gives 15.4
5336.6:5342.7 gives 17.3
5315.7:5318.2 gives 17.6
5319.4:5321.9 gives 15.5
